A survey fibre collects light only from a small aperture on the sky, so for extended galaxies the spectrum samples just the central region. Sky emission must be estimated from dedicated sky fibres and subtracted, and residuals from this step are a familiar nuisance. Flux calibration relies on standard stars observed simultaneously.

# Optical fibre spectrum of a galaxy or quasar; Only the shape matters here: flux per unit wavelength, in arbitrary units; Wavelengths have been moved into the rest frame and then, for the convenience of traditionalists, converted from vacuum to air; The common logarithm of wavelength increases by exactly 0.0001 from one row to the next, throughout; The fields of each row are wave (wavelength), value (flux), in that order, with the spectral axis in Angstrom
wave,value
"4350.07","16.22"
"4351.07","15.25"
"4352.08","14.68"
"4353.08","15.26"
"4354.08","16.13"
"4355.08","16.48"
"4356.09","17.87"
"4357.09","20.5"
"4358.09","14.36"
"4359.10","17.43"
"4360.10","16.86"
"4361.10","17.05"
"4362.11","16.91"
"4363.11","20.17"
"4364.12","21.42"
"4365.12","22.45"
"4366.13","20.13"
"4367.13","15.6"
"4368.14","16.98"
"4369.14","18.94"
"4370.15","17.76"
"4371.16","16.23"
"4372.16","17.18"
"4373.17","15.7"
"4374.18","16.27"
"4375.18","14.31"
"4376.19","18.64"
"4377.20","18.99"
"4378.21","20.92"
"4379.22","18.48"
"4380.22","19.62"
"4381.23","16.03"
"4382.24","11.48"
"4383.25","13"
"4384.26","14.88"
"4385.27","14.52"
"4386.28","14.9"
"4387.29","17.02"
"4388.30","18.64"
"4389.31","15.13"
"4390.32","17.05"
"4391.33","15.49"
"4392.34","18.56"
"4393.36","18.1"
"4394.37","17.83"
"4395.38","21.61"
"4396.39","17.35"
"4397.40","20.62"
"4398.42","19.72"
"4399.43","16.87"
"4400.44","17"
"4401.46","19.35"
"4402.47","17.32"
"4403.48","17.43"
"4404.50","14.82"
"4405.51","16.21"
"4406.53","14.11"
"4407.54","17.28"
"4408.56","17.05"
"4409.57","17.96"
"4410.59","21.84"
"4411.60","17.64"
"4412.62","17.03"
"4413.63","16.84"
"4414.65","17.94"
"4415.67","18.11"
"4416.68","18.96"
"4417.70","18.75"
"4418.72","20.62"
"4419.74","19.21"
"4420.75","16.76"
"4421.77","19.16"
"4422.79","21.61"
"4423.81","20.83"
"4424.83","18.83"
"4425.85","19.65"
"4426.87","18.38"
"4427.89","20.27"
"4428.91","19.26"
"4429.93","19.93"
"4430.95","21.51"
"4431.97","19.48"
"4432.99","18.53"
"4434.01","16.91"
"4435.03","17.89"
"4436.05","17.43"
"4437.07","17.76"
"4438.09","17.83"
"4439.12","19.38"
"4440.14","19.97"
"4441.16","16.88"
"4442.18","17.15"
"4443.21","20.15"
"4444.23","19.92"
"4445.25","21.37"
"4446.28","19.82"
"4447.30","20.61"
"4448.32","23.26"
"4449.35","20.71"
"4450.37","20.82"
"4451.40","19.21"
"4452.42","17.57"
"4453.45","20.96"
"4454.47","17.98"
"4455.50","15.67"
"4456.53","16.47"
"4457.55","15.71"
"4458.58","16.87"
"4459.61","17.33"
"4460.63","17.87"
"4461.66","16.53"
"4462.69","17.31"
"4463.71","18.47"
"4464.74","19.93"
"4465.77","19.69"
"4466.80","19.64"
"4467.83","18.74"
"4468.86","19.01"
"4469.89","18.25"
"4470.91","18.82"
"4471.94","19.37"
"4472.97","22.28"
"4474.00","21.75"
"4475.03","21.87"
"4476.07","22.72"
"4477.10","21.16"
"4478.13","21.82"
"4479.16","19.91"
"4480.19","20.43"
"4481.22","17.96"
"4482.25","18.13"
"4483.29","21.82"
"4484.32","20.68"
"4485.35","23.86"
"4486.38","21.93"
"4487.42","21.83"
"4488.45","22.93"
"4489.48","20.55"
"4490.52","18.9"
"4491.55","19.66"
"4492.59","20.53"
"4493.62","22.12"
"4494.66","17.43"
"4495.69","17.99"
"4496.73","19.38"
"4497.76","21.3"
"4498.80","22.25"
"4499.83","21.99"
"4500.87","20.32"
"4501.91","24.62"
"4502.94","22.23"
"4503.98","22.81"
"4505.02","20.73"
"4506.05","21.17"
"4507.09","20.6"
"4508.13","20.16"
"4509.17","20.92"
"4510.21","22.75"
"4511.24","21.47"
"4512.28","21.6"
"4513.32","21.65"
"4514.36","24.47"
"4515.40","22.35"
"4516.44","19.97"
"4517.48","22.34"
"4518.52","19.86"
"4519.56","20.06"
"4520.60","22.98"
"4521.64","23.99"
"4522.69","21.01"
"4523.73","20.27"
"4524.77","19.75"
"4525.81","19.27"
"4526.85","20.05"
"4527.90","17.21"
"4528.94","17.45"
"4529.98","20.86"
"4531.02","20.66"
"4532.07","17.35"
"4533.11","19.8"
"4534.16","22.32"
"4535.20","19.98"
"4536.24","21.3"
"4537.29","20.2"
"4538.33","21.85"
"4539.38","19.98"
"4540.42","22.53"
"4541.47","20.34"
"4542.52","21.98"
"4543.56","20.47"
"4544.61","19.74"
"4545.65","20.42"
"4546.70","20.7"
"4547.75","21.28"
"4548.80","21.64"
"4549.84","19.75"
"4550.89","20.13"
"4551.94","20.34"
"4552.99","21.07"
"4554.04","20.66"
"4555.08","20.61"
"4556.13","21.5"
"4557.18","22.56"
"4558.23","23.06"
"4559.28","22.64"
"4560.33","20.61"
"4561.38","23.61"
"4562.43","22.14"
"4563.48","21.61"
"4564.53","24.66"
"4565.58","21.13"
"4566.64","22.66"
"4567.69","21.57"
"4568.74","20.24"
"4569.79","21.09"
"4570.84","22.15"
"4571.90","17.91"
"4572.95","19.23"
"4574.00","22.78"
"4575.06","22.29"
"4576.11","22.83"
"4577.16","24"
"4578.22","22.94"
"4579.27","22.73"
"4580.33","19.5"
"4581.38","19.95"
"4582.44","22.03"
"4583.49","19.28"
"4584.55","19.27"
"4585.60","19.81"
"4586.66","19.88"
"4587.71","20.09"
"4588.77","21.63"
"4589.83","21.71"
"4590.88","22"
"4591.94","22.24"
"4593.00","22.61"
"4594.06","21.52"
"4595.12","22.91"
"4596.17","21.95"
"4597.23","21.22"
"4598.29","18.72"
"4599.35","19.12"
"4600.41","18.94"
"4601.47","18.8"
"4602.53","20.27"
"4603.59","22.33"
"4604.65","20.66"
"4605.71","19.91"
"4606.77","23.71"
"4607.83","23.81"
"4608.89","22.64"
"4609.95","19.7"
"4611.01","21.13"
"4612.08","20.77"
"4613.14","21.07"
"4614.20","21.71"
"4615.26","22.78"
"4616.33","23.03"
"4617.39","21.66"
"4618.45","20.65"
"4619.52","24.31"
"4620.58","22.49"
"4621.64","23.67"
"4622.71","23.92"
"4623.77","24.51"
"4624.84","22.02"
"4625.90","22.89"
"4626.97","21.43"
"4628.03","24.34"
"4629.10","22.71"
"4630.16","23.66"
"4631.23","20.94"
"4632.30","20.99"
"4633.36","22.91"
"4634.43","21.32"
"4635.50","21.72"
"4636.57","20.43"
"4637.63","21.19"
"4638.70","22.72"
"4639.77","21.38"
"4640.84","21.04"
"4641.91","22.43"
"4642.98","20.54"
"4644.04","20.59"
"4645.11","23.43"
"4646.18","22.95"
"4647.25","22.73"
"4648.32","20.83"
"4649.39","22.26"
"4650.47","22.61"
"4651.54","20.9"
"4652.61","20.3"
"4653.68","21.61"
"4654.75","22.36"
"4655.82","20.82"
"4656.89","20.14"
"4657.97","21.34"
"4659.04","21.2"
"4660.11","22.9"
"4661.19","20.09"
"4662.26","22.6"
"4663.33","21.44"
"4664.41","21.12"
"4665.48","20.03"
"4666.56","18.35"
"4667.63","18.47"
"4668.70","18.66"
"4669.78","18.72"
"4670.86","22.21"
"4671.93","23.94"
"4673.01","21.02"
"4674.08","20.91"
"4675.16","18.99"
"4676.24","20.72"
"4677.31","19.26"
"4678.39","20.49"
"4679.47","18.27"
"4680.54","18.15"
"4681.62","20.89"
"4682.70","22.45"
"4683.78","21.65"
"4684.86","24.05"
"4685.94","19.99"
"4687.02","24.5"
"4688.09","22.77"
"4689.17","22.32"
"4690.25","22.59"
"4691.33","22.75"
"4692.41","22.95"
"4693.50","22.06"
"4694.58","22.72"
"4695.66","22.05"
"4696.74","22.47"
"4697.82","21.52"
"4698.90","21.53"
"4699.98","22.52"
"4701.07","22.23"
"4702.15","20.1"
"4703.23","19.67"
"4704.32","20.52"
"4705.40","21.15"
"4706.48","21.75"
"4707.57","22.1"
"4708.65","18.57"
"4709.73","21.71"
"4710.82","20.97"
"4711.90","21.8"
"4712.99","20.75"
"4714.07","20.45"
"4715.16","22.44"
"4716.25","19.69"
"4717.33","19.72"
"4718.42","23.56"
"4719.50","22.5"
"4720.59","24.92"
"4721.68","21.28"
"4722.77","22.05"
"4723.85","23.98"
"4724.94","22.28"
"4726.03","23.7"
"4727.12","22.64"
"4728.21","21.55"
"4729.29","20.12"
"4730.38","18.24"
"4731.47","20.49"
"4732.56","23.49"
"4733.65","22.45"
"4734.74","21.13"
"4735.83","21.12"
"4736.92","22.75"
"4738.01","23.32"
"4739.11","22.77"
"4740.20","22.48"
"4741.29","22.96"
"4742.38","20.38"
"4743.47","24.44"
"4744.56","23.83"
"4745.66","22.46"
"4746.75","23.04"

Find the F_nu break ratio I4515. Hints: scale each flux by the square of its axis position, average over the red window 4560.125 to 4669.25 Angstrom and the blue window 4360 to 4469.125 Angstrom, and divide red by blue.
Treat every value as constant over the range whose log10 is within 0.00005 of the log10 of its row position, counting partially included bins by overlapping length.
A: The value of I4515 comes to 1.29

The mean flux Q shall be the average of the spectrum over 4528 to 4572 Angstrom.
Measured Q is 21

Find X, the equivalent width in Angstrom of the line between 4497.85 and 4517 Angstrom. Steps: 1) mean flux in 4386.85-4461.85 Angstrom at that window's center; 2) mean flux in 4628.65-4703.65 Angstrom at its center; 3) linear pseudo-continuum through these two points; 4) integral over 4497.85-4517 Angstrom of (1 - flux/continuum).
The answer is -2.3 Angstrom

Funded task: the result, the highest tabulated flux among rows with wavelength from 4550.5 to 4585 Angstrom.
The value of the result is 24.66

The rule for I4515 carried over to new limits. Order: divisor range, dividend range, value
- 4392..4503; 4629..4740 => 1.24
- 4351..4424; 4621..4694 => 1.38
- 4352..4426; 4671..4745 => 1.42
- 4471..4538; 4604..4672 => 1.10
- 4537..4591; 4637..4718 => 1.05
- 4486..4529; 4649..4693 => 1.08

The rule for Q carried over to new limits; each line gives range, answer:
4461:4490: 20.3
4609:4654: 22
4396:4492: 19.1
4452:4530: 20.2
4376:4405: 17.3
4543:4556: 20.6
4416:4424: 19.4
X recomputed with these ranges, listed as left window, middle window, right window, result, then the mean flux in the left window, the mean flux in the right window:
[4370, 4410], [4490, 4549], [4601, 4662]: -3.6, 17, 21.9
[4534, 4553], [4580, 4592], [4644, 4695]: 0.2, 20.8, 21.3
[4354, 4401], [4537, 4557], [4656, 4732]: -1.4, 17.4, 21.3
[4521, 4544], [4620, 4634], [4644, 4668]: -1.1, 20.4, 21.3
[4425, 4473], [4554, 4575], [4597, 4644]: -0.9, 18.9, 21.7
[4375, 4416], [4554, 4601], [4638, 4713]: -3.5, 17.3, 21.3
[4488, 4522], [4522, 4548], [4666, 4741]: 1.2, 21.3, 21.5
